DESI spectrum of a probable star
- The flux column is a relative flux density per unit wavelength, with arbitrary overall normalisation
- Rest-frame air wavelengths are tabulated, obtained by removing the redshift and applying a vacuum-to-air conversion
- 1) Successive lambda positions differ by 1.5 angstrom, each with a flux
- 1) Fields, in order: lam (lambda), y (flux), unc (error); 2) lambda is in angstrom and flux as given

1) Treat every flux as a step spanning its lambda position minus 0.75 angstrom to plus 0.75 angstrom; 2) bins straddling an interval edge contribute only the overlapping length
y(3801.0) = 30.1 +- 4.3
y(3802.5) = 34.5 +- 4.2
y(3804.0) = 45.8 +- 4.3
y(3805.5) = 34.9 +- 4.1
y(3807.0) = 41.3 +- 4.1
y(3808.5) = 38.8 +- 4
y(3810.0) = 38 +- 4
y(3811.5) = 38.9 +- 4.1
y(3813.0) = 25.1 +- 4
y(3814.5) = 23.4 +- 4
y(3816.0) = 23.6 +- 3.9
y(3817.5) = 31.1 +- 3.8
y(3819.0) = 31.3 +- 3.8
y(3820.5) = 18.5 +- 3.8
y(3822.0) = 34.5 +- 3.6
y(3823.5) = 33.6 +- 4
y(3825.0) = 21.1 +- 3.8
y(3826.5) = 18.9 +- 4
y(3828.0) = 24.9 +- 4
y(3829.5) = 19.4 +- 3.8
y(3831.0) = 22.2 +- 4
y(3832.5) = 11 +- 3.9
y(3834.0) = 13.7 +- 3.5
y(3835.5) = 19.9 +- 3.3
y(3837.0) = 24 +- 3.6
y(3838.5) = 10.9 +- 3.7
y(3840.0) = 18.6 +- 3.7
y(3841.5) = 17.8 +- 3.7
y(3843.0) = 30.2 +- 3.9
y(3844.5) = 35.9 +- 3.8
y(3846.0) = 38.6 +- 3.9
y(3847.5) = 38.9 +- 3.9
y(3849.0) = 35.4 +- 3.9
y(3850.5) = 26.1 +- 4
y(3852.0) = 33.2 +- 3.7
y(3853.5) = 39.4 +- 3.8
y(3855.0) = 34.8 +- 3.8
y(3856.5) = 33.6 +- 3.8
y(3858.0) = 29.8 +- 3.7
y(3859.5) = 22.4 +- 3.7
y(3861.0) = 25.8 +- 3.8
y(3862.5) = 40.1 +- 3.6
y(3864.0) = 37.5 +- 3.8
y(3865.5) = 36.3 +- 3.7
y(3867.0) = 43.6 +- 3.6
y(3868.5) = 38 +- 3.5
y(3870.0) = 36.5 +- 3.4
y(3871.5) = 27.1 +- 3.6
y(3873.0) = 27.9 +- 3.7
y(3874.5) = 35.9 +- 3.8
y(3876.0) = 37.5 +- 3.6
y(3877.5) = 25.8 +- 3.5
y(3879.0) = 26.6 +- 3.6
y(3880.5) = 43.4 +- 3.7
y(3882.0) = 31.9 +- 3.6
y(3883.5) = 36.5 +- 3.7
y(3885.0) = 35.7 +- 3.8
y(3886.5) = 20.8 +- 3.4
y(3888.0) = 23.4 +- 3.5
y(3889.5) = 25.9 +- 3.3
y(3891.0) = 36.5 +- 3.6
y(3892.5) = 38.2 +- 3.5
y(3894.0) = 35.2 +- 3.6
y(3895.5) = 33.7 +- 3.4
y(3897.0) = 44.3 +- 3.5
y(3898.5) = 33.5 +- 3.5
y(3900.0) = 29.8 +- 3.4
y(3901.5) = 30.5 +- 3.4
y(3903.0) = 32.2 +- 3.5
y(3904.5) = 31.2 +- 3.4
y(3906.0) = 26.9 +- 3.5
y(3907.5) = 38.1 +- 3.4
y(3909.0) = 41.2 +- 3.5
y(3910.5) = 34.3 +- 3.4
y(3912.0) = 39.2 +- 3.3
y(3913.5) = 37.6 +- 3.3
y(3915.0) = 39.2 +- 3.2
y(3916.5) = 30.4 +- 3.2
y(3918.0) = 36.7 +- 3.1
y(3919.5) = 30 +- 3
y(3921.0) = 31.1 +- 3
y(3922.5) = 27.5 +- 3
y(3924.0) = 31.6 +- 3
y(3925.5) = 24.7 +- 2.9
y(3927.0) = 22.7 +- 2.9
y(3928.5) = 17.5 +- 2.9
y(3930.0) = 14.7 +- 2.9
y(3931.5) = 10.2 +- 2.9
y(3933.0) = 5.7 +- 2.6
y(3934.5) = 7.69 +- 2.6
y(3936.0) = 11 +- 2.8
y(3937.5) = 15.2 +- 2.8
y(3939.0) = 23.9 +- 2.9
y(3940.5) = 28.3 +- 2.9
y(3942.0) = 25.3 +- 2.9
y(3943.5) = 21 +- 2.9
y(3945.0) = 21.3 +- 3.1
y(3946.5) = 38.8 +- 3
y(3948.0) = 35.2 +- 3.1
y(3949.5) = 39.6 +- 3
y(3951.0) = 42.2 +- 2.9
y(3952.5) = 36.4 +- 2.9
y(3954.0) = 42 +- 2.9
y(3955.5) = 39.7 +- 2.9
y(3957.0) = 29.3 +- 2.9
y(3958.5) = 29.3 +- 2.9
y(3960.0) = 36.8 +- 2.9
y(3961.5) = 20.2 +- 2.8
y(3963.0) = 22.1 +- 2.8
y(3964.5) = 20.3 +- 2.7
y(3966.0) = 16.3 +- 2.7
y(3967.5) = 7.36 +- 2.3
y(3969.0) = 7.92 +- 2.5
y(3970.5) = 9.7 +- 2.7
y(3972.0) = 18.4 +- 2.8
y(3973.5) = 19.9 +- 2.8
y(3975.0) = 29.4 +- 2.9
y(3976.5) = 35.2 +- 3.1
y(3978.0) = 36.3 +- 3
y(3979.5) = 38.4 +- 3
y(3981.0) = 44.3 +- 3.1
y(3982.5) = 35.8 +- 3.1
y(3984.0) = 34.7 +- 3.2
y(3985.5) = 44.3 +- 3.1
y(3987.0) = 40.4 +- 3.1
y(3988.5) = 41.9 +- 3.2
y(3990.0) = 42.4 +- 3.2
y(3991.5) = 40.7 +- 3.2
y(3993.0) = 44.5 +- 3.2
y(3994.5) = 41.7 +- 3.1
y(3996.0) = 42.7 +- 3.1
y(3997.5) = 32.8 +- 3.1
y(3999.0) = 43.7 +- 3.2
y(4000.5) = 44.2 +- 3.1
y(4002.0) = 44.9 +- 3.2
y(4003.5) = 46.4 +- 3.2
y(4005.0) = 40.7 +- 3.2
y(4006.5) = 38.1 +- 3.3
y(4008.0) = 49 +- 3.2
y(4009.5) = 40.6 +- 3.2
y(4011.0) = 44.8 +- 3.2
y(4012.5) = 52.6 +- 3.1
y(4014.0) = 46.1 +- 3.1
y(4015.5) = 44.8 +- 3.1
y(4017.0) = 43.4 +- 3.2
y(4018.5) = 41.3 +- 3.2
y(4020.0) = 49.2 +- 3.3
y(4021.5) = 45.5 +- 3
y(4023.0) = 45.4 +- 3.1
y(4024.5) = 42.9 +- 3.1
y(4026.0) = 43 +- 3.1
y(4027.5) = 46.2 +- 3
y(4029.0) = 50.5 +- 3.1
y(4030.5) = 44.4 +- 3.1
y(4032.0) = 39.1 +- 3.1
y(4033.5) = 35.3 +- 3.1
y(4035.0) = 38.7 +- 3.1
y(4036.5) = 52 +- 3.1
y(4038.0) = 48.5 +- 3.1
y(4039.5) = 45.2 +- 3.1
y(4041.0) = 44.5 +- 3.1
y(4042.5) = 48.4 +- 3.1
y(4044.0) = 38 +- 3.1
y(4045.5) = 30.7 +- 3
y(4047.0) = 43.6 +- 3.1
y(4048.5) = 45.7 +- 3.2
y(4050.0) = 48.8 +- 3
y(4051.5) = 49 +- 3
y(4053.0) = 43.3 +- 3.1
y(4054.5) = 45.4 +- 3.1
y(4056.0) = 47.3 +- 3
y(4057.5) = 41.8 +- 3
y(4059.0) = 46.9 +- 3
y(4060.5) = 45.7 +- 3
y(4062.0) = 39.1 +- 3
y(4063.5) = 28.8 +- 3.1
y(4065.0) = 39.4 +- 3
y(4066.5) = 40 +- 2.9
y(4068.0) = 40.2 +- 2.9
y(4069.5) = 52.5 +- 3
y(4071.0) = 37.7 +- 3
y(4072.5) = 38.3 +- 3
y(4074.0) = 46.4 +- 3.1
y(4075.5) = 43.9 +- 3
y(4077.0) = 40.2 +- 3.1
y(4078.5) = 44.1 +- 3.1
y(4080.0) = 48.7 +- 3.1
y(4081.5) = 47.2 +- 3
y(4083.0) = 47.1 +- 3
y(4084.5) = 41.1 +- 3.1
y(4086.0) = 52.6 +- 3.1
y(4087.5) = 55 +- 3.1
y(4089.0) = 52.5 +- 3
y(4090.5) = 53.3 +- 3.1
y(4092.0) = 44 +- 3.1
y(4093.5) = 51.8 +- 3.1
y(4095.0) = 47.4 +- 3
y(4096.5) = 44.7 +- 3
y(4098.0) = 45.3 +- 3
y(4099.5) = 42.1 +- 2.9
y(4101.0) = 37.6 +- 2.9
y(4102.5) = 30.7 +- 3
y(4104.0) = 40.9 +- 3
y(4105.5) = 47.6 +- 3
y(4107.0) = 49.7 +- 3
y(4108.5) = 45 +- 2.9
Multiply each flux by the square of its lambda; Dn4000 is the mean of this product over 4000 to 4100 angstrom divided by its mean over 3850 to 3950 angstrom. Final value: 1.59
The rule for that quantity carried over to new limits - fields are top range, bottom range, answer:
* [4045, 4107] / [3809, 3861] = 1.85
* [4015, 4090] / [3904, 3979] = 1.75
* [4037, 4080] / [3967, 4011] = 1.24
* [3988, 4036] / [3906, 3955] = 1.61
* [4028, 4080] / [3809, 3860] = 1.78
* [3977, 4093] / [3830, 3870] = 1.64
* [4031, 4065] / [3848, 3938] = 1.52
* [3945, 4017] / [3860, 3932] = 1.16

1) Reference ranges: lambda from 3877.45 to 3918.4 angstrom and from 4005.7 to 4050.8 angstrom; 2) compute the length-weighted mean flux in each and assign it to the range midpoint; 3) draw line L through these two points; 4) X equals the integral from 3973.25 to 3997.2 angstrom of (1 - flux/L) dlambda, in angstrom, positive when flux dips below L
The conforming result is 1.3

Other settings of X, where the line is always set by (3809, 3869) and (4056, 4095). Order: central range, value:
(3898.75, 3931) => 2.8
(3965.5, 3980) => 6.2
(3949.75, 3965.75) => 2.2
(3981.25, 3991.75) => -0.4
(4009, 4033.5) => -2.2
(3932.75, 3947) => 6.2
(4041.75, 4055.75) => -0.3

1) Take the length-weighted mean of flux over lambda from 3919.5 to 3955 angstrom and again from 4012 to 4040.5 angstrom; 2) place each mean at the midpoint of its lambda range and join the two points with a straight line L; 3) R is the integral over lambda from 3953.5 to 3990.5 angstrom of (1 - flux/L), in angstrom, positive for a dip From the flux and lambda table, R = 3.9 angstrom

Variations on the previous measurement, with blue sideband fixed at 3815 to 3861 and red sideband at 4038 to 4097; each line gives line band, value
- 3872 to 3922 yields -3.5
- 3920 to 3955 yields 9.5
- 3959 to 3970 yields 5.3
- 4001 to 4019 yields -1.9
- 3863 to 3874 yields -2.5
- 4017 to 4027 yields -0.8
